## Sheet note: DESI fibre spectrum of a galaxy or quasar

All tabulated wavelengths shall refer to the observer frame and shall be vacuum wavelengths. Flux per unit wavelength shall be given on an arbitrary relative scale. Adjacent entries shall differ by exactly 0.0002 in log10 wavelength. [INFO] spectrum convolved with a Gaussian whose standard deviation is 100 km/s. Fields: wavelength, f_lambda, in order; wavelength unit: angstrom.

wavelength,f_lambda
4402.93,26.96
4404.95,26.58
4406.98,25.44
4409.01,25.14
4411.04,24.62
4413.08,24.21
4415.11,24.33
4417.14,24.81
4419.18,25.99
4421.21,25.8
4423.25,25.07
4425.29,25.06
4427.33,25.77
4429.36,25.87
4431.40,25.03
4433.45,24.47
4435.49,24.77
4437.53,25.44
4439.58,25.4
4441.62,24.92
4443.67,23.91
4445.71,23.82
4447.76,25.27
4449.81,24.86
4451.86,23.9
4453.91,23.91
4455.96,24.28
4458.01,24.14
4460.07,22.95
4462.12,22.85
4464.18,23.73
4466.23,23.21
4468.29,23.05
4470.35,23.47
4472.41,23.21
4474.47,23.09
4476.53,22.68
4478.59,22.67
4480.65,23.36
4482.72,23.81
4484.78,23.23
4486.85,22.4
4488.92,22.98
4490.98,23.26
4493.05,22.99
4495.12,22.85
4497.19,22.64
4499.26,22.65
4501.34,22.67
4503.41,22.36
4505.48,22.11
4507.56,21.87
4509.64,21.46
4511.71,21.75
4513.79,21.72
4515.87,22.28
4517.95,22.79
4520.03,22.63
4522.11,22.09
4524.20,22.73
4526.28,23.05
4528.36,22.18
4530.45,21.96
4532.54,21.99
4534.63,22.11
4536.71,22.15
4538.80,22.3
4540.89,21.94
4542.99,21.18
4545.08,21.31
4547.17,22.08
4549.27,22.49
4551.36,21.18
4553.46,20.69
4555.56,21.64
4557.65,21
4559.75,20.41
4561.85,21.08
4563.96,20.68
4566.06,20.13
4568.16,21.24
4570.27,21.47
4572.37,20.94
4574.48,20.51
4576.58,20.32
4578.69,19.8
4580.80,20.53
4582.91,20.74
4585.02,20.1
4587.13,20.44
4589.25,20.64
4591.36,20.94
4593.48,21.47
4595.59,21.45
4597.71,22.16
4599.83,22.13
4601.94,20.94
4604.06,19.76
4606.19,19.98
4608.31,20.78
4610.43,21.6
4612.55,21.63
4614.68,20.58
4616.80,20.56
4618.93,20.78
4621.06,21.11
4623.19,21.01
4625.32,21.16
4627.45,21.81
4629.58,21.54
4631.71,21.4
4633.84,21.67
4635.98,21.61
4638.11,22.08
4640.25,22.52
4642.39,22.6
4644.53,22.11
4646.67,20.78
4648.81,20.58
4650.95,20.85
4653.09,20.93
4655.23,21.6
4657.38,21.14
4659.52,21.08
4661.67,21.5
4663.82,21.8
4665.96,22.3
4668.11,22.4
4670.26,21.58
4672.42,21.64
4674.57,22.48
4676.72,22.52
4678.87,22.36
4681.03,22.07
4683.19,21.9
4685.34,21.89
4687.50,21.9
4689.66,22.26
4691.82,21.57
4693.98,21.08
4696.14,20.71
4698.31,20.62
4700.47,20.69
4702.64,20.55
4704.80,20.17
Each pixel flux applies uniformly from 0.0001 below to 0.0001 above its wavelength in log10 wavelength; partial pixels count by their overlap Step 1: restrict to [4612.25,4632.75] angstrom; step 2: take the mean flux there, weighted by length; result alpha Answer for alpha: 21.1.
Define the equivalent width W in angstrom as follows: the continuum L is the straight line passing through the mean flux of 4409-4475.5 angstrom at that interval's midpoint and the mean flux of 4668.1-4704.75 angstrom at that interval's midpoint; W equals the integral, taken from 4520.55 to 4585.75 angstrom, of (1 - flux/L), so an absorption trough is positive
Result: 5.0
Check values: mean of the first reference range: 24.4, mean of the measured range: 21.4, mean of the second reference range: 21.6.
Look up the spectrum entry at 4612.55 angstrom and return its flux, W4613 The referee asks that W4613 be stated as 21.63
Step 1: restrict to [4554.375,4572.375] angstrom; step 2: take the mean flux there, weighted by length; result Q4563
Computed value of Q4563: 21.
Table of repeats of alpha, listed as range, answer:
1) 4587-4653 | 21.3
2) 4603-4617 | 20.7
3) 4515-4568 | 21.8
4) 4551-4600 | 20.9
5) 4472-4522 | 22.6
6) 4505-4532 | 22.2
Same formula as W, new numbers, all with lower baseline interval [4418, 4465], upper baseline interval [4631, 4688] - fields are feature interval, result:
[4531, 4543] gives 0.71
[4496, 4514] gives 1.25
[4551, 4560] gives 0.82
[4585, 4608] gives 1.68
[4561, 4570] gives 0.85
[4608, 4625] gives 0.99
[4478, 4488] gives 0.41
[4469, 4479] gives 0.49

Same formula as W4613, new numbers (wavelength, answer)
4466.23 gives 23.21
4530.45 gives 21.96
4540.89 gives 21.94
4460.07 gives 22.95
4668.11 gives 22.4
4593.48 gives 21.47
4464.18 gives 23.73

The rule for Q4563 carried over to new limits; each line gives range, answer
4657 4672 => 21.7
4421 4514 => 23.6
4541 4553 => 21.6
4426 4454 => 24.8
